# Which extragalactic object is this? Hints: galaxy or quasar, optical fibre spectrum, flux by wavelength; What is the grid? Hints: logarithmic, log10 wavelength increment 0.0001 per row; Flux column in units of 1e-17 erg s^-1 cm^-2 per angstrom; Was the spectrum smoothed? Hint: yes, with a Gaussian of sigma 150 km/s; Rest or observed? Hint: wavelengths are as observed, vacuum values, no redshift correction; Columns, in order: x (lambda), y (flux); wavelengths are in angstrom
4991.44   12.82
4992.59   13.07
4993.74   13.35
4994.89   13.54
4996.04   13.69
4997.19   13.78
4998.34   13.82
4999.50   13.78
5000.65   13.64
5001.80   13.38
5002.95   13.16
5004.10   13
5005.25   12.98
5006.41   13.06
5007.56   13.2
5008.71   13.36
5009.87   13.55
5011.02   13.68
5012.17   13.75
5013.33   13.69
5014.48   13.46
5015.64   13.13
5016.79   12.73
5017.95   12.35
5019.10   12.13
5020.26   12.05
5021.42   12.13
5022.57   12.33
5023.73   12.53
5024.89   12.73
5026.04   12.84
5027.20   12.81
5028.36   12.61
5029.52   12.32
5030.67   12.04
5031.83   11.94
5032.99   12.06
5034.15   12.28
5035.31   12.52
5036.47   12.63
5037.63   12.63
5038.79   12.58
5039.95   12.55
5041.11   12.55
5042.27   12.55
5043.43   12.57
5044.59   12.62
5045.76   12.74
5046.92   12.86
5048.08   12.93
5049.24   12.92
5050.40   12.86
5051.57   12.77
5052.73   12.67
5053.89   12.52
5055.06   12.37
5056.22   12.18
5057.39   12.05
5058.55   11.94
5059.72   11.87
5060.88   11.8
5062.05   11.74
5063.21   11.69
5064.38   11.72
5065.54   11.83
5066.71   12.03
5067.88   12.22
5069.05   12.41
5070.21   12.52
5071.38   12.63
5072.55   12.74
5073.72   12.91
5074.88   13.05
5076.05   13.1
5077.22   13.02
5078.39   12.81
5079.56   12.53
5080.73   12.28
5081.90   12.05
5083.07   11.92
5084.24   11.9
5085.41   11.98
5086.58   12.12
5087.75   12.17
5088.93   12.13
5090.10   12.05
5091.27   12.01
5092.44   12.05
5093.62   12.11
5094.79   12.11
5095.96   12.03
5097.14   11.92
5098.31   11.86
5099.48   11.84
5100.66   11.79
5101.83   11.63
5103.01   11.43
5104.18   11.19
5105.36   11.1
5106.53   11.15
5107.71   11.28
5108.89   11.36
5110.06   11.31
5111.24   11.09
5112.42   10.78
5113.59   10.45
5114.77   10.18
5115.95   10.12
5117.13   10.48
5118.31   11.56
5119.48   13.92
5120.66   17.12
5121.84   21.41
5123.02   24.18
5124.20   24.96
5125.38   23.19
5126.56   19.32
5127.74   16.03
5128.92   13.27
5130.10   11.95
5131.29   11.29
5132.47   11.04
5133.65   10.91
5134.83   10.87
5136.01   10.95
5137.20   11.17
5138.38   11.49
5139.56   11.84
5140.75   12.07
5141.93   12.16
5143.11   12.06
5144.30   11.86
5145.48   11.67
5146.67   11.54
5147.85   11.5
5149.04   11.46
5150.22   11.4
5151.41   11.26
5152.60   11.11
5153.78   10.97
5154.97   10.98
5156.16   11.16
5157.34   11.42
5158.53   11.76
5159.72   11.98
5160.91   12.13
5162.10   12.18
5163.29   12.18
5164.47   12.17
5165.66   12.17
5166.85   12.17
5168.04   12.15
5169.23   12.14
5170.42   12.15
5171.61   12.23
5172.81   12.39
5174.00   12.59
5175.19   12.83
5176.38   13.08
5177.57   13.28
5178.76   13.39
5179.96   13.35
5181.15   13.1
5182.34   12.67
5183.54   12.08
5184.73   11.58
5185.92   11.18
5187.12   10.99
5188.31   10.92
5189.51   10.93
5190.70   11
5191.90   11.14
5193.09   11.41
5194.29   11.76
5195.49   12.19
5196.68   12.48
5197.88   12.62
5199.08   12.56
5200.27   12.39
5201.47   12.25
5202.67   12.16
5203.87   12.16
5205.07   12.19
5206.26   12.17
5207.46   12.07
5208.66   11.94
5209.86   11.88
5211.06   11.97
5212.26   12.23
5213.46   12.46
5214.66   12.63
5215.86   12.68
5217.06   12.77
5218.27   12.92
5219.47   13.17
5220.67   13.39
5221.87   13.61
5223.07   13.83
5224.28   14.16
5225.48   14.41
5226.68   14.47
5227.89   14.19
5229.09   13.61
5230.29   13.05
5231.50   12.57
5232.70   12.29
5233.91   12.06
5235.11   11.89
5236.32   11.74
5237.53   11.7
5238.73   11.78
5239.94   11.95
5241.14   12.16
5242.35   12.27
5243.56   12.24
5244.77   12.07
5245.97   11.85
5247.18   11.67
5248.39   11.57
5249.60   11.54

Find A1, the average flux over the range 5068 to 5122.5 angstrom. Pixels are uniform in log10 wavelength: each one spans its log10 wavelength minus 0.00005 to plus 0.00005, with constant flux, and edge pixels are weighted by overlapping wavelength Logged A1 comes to 12.2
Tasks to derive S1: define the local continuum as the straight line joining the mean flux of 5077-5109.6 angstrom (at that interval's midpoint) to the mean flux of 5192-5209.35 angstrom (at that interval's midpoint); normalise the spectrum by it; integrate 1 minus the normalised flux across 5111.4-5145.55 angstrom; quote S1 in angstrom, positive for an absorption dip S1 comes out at -5.0 angstrom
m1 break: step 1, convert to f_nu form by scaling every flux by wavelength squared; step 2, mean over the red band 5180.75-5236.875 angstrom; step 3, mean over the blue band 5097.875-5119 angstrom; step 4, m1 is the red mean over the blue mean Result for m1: 1.16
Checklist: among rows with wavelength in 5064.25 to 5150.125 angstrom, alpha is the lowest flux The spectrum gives 10.12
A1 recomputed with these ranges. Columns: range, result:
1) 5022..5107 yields 12.3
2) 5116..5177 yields 13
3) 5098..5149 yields 13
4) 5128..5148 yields 11.7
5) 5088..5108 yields 11.8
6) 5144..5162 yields 11.5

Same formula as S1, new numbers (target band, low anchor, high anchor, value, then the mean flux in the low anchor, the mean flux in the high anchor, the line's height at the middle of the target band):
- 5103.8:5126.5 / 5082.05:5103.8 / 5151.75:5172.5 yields -4.38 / 11.9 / 11.8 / 11.9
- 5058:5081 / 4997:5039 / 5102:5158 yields 0.87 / 12.9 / 12.8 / 12.8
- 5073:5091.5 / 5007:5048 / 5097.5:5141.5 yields 0.85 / 12.7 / 13.2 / 13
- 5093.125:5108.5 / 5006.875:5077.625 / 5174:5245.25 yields 1.09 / 12.6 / 12.4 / 12.5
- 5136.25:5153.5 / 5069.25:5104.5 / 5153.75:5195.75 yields 0.69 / 12.2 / 12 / 12.1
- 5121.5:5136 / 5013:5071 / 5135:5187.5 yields -4.96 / 12.4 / 11.9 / 12.1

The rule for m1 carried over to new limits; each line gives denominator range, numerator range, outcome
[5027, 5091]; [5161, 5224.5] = 1.05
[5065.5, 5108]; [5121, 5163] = 1.12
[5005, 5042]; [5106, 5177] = 1.05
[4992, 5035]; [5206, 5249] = 1.06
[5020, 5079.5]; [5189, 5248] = 1.07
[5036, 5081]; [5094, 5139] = 1.08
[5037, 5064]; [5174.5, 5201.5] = 1.03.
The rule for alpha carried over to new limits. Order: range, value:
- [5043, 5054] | 12.52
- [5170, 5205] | 10.92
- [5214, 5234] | 12.06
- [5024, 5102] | 11.63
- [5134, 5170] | 10.87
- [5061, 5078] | 11.69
